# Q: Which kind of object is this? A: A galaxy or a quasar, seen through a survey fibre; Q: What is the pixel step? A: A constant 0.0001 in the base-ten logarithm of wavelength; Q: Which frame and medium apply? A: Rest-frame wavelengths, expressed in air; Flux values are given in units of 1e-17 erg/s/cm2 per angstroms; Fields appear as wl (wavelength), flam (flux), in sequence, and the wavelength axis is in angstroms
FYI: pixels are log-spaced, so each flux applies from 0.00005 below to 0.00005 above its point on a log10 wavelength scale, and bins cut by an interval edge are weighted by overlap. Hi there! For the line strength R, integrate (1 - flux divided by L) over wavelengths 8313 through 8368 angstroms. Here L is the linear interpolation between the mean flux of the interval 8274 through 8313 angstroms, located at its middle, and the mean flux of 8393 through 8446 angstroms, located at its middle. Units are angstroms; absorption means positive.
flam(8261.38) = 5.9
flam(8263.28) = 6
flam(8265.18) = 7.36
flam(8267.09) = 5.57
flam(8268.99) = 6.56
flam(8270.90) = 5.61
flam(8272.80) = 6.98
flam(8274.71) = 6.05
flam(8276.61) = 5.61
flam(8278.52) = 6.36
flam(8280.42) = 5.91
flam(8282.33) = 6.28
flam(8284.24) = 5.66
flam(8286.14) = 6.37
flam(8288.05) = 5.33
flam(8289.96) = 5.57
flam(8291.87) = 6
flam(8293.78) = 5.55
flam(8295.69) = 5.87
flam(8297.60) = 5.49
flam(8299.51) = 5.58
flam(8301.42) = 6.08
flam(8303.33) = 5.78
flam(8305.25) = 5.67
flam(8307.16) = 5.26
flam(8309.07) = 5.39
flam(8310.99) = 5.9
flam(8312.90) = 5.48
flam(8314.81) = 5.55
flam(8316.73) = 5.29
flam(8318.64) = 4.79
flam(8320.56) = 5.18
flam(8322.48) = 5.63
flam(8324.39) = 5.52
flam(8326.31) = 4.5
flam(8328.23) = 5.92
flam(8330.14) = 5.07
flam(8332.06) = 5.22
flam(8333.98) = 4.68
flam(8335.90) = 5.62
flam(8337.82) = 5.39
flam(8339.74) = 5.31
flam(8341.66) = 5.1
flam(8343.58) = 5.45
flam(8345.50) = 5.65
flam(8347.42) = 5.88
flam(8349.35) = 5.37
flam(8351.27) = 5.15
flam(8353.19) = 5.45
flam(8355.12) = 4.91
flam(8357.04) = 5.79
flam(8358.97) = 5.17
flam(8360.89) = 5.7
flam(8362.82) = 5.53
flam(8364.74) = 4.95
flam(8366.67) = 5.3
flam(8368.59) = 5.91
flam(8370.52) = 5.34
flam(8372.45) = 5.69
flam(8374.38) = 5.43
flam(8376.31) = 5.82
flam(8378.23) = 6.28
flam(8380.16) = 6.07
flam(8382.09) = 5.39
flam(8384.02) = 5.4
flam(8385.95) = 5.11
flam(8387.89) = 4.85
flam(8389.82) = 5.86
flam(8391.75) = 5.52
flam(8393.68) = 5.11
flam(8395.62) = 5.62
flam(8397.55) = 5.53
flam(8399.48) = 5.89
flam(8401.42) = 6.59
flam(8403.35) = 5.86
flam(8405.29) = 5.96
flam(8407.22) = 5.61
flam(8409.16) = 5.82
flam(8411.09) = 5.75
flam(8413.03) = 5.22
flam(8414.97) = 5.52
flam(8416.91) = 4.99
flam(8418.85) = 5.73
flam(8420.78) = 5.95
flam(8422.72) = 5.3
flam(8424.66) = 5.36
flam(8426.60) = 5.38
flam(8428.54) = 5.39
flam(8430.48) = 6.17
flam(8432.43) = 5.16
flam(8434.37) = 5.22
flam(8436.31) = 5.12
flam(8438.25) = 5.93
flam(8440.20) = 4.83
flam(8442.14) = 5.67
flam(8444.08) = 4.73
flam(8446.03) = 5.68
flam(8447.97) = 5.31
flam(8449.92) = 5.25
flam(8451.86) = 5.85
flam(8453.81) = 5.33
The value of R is 3.4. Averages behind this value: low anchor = 5.78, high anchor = 5.54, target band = 5.33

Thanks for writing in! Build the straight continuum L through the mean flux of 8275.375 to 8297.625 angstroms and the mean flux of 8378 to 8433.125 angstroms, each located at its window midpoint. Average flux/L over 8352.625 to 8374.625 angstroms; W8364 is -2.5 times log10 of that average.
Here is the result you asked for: 0.05 mag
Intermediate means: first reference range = 5.85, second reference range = 5.59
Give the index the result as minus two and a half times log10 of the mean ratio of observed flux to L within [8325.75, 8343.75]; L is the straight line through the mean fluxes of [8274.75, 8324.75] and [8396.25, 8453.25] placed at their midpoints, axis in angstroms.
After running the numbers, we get 0.08 mag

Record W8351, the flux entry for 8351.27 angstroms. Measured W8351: 5.15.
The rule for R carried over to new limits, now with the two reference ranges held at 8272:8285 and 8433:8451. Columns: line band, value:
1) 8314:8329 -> 1.6 angstroms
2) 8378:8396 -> 0.3 angstroms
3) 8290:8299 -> 0.5 angstroms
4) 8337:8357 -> 1.4 angstroms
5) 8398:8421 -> -1.1 angstroms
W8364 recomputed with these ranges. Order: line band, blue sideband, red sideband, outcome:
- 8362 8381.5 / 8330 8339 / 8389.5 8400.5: -0.038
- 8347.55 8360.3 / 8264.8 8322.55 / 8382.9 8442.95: 0.059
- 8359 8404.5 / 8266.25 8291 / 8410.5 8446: 0.000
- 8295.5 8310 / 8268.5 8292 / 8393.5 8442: 0.058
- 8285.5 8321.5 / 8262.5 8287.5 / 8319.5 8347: 0.033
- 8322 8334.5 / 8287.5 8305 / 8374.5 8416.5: 0.091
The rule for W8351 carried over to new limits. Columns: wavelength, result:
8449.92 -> 5.25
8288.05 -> 5.33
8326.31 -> 4.5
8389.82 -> 5.86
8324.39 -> 5.52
